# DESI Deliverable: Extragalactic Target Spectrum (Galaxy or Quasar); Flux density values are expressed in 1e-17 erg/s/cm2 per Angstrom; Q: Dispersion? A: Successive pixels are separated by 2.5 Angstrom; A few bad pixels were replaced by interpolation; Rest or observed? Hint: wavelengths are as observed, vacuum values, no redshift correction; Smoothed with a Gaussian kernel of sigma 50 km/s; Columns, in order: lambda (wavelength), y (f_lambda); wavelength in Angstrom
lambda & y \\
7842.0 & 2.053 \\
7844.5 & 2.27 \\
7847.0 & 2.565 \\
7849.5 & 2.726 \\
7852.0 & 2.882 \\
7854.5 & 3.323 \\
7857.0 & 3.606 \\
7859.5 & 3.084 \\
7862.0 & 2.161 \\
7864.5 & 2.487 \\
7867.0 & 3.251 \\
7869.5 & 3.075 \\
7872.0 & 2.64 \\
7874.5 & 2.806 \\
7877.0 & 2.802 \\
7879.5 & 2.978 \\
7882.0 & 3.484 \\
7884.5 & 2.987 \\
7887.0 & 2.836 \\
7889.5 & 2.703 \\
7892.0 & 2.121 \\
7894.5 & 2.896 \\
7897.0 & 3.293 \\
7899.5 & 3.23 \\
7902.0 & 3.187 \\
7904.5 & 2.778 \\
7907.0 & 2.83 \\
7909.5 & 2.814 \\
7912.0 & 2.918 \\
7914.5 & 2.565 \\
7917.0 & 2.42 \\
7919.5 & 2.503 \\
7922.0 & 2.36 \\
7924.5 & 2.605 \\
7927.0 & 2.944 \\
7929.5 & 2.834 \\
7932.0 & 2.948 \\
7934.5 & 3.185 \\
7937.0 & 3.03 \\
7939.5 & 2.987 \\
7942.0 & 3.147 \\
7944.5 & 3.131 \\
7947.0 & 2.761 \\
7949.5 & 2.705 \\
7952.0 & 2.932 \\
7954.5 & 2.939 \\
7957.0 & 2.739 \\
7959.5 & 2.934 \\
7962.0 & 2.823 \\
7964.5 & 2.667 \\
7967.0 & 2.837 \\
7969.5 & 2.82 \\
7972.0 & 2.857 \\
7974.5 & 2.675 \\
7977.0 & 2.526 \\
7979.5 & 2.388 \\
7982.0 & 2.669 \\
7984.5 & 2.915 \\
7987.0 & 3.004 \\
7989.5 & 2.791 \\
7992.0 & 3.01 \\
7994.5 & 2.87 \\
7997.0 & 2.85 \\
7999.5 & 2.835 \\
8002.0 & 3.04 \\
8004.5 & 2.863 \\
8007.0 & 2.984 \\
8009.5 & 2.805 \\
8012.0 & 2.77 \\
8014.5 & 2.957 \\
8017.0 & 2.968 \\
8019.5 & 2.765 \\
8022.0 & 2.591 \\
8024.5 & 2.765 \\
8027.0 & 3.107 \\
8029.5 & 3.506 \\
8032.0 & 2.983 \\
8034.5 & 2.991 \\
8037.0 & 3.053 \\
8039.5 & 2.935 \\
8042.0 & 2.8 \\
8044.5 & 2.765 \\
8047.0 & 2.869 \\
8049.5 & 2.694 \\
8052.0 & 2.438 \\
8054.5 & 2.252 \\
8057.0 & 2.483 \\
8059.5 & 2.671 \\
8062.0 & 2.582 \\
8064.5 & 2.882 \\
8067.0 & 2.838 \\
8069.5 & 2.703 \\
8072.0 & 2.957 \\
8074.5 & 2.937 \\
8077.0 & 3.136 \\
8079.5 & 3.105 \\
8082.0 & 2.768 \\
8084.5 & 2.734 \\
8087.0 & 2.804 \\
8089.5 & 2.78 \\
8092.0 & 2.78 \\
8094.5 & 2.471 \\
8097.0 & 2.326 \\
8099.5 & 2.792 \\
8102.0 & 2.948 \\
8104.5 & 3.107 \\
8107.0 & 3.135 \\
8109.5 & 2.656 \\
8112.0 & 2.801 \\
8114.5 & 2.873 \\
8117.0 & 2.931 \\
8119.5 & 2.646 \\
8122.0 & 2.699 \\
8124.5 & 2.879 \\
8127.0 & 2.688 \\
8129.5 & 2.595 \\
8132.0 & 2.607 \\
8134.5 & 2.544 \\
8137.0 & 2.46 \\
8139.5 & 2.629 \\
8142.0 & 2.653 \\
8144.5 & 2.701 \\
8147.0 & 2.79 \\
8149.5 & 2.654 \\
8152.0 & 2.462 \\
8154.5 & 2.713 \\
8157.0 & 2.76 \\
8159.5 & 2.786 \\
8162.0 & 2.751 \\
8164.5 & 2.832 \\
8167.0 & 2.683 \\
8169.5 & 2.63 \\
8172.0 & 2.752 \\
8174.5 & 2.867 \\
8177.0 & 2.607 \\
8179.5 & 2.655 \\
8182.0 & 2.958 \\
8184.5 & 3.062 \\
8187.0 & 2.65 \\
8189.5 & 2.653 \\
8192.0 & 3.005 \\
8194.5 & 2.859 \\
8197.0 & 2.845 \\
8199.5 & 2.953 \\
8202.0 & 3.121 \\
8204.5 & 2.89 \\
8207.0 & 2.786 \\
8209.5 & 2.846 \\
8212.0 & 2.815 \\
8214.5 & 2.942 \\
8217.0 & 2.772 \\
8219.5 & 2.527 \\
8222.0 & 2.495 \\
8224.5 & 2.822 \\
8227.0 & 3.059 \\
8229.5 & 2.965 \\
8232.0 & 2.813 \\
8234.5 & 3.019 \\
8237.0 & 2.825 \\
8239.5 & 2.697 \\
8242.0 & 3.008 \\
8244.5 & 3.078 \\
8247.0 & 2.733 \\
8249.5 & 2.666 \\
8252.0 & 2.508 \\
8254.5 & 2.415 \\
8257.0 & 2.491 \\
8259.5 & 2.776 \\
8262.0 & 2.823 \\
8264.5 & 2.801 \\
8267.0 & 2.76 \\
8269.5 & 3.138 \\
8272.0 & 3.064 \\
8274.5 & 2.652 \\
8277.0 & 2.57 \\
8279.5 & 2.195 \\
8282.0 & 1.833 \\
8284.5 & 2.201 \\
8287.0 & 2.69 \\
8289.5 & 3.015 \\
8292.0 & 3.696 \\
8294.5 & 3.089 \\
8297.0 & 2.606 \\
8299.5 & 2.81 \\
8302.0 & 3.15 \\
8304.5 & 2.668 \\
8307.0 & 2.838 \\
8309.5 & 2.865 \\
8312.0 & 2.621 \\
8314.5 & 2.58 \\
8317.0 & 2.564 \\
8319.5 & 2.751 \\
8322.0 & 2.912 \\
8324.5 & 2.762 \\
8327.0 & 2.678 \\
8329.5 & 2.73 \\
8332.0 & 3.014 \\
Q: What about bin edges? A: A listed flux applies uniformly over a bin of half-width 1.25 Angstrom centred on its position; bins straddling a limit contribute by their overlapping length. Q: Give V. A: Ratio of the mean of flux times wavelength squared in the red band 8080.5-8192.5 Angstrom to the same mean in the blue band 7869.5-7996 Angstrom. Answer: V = 1.0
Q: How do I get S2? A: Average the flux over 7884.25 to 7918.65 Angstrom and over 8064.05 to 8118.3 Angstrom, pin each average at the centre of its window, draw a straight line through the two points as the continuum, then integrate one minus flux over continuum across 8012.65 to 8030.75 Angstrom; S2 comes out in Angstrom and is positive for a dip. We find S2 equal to -0.73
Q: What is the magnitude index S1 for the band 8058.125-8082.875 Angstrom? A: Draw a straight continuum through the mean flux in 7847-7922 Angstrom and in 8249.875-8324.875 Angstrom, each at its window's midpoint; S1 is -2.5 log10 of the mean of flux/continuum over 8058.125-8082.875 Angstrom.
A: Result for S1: -0.022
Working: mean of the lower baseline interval 2.86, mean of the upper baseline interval 2.73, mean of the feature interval 2.86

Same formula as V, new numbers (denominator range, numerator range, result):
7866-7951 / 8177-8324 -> 1.05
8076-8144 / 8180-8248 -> 1.06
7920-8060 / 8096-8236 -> 1.02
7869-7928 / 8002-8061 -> 1.04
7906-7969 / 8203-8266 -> 1.06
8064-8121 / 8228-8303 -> 1.02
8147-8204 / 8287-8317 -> 1.07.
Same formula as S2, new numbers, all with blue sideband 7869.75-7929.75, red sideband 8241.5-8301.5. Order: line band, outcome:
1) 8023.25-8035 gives -1.2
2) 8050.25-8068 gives 1.2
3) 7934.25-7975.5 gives -1.2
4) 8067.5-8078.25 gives -0.6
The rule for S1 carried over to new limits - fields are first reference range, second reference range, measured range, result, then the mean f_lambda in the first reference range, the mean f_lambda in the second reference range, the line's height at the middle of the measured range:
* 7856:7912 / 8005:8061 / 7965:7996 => 0.03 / 2.91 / 2.82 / 2.85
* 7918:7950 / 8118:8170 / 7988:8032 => -0.05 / 2.86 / 2.68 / 2.79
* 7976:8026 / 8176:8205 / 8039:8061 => 0.07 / 2.82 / 2.86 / 2.83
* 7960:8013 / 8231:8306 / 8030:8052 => -0.03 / 2.81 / 2.76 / 2.8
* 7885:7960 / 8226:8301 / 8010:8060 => 0.00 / 2.84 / 2.77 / 2.82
